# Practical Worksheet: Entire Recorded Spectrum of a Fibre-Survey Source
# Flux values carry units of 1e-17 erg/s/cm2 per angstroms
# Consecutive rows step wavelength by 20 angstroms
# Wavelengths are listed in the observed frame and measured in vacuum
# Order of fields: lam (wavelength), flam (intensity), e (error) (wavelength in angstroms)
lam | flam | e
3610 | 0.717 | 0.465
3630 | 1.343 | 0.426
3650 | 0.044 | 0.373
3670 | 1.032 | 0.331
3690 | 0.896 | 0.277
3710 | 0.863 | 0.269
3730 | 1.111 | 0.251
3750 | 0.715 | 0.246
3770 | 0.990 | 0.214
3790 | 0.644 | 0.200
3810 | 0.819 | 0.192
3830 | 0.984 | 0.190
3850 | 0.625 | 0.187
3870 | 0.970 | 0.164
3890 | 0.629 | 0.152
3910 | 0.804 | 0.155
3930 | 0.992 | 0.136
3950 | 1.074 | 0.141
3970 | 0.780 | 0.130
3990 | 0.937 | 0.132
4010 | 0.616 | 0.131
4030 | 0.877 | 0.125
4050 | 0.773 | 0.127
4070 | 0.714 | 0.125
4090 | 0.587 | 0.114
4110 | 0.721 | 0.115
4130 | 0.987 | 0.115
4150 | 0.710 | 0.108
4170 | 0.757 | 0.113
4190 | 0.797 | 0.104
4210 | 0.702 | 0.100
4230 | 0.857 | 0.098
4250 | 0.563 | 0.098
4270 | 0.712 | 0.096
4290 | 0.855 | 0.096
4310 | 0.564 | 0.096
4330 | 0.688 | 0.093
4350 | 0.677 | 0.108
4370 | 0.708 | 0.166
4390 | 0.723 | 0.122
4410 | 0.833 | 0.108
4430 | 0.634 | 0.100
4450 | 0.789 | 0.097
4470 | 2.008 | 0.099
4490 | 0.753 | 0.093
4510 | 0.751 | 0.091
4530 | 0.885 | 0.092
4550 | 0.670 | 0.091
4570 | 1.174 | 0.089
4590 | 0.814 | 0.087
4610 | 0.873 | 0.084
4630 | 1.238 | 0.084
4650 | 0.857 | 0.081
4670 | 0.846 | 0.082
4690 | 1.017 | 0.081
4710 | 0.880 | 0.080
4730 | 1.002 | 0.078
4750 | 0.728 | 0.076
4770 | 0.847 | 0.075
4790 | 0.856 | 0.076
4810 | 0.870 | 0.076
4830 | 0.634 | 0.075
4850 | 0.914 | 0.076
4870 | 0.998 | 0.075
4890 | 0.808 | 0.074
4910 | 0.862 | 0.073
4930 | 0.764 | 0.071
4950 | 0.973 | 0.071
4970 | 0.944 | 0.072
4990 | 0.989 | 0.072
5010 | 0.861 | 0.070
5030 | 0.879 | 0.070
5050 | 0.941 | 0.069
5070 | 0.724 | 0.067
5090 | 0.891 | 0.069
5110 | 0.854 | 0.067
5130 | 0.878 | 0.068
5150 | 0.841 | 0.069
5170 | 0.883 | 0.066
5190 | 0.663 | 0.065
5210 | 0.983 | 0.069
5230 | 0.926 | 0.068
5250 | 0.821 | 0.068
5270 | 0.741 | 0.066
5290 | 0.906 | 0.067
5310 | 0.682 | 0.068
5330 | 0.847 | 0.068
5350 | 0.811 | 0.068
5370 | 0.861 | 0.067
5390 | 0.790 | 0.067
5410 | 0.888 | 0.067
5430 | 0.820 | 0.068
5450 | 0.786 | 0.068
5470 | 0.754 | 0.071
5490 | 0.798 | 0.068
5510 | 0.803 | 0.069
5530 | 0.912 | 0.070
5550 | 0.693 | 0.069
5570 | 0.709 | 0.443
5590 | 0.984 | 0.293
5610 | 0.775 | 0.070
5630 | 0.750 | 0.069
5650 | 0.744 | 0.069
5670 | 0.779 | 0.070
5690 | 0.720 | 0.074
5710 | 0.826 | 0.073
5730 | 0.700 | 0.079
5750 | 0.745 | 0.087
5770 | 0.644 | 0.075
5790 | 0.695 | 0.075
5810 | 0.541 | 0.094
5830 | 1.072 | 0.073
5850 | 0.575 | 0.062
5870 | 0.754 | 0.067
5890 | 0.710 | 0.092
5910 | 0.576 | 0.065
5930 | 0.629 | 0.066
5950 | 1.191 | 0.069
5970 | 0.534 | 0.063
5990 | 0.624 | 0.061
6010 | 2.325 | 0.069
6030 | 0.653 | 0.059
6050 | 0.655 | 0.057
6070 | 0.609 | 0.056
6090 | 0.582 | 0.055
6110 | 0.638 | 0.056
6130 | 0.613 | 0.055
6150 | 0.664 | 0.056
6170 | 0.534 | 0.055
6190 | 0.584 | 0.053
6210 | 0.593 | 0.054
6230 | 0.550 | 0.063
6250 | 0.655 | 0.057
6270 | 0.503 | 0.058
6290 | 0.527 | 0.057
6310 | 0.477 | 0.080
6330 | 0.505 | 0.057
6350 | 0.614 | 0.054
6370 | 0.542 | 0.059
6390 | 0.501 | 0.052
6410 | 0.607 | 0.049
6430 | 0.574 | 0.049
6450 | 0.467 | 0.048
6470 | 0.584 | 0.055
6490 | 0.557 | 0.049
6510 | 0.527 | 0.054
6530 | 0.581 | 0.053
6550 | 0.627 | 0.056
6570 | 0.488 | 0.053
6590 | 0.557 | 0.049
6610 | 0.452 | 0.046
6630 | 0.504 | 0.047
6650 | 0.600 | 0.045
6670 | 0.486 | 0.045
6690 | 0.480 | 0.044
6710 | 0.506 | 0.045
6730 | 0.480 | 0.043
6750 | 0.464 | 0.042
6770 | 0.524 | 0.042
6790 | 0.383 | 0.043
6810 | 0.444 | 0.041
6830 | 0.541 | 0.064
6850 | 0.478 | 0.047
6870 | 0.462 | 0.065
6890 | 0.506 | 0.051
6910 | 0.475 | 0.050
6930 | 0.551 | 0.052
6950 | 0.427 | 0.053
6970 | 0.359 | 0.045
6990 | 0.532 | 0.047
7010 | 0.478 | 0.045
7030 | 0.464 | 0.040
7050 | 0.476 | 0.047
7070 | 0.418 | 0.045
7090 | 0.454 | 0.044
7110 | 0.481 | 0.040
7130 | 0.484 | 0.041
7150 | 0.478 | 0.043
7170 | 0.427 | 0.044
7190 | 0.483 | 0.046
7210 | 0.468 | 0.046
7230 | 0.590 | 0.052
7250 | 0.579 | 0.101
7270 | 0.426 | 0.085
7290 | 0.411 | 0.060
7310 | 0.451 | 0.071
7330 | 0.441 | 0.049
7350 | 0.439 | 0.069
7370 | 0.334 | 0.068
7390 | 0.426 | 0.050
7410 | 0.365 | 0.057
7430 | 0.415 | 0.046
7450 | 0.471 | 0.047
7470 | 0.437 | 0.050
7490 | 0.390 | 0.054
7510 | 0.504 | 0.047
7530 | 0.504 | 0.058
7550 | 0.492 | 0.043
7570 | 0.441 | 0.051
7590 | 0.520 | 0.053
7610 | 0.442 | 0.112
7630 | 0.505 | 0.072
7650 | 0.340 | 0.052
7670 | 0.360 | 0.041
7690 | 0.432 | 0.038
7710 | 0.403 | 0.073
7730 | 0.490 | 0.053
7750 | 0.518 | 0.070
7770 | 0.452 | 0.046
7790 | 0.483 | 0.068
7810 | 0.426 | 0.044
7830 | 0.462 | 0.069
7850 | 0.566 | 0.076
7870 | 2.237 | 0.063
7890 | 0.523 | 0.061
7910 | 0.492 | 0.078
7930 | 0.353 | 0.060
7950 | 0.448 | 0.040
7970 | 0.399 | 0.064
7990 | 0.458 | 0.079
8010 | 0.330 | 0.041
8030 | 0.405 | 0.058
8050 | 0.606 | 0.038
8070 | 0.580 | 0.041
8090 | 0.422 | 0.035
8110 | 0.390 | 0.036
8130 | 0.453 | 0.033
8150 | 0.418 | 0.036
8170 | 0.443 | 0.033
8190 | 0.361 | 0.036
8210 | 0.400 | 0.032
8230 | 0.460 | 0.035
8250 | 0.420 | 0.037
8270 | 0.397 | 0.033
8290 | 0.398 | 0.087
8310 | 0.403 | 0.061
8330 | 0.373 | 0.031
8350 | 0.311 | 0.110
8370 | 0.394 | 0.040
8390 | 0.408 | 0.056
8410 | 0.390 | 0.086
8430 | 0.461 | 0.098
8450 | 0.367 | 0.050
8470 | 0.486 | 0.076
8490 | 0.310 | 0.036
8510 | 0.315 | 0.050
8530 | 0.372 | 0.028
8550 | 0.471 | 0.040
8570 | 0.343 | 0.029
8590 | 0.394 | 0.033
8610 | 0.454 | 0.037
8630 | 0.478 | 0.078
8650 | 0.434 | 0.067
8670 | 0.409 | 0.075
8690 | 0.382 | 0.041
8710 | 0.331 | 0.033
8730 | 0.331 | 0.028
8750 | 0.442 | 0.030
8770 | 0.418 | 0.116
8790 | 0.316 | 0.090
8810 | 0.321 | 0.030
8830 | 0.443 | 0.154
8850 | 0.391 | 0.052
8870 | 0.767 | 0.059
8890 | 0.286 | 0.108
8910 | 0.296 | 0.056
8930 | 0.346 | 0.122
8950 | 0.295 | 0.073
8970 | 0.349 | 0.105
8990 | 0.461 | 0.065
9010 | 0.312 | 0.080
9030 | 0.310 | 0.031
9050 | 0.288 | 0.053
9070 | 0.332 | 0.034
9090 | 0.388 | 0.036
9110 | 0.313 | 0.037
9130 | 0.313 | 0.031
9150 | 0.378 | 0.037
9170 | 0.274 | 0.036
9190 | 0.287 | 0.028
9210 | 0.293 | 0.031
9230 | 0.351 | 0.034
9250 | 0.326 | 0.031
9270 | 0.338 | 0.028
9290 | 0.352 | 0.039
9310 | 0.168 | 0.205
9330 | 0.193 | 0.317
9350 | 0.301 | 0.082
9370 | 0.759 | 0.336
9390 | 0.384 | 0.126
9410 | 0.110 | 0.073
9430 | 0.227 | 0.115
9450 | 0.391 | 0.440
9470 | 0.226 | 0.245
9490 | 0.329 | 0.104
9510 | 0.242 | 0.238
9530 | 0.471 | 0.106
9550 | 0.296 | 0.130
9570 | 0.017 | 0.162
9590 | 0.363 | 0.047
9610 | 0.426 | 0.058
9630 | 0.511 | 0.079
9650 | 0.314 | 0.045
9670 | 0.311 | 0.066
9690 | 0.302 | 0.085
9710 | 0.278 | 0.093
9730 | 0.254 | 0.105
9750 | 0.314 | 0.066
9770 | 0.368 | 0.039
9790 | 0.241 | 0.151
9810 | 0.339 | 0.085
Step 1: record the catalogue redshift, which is 0.20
